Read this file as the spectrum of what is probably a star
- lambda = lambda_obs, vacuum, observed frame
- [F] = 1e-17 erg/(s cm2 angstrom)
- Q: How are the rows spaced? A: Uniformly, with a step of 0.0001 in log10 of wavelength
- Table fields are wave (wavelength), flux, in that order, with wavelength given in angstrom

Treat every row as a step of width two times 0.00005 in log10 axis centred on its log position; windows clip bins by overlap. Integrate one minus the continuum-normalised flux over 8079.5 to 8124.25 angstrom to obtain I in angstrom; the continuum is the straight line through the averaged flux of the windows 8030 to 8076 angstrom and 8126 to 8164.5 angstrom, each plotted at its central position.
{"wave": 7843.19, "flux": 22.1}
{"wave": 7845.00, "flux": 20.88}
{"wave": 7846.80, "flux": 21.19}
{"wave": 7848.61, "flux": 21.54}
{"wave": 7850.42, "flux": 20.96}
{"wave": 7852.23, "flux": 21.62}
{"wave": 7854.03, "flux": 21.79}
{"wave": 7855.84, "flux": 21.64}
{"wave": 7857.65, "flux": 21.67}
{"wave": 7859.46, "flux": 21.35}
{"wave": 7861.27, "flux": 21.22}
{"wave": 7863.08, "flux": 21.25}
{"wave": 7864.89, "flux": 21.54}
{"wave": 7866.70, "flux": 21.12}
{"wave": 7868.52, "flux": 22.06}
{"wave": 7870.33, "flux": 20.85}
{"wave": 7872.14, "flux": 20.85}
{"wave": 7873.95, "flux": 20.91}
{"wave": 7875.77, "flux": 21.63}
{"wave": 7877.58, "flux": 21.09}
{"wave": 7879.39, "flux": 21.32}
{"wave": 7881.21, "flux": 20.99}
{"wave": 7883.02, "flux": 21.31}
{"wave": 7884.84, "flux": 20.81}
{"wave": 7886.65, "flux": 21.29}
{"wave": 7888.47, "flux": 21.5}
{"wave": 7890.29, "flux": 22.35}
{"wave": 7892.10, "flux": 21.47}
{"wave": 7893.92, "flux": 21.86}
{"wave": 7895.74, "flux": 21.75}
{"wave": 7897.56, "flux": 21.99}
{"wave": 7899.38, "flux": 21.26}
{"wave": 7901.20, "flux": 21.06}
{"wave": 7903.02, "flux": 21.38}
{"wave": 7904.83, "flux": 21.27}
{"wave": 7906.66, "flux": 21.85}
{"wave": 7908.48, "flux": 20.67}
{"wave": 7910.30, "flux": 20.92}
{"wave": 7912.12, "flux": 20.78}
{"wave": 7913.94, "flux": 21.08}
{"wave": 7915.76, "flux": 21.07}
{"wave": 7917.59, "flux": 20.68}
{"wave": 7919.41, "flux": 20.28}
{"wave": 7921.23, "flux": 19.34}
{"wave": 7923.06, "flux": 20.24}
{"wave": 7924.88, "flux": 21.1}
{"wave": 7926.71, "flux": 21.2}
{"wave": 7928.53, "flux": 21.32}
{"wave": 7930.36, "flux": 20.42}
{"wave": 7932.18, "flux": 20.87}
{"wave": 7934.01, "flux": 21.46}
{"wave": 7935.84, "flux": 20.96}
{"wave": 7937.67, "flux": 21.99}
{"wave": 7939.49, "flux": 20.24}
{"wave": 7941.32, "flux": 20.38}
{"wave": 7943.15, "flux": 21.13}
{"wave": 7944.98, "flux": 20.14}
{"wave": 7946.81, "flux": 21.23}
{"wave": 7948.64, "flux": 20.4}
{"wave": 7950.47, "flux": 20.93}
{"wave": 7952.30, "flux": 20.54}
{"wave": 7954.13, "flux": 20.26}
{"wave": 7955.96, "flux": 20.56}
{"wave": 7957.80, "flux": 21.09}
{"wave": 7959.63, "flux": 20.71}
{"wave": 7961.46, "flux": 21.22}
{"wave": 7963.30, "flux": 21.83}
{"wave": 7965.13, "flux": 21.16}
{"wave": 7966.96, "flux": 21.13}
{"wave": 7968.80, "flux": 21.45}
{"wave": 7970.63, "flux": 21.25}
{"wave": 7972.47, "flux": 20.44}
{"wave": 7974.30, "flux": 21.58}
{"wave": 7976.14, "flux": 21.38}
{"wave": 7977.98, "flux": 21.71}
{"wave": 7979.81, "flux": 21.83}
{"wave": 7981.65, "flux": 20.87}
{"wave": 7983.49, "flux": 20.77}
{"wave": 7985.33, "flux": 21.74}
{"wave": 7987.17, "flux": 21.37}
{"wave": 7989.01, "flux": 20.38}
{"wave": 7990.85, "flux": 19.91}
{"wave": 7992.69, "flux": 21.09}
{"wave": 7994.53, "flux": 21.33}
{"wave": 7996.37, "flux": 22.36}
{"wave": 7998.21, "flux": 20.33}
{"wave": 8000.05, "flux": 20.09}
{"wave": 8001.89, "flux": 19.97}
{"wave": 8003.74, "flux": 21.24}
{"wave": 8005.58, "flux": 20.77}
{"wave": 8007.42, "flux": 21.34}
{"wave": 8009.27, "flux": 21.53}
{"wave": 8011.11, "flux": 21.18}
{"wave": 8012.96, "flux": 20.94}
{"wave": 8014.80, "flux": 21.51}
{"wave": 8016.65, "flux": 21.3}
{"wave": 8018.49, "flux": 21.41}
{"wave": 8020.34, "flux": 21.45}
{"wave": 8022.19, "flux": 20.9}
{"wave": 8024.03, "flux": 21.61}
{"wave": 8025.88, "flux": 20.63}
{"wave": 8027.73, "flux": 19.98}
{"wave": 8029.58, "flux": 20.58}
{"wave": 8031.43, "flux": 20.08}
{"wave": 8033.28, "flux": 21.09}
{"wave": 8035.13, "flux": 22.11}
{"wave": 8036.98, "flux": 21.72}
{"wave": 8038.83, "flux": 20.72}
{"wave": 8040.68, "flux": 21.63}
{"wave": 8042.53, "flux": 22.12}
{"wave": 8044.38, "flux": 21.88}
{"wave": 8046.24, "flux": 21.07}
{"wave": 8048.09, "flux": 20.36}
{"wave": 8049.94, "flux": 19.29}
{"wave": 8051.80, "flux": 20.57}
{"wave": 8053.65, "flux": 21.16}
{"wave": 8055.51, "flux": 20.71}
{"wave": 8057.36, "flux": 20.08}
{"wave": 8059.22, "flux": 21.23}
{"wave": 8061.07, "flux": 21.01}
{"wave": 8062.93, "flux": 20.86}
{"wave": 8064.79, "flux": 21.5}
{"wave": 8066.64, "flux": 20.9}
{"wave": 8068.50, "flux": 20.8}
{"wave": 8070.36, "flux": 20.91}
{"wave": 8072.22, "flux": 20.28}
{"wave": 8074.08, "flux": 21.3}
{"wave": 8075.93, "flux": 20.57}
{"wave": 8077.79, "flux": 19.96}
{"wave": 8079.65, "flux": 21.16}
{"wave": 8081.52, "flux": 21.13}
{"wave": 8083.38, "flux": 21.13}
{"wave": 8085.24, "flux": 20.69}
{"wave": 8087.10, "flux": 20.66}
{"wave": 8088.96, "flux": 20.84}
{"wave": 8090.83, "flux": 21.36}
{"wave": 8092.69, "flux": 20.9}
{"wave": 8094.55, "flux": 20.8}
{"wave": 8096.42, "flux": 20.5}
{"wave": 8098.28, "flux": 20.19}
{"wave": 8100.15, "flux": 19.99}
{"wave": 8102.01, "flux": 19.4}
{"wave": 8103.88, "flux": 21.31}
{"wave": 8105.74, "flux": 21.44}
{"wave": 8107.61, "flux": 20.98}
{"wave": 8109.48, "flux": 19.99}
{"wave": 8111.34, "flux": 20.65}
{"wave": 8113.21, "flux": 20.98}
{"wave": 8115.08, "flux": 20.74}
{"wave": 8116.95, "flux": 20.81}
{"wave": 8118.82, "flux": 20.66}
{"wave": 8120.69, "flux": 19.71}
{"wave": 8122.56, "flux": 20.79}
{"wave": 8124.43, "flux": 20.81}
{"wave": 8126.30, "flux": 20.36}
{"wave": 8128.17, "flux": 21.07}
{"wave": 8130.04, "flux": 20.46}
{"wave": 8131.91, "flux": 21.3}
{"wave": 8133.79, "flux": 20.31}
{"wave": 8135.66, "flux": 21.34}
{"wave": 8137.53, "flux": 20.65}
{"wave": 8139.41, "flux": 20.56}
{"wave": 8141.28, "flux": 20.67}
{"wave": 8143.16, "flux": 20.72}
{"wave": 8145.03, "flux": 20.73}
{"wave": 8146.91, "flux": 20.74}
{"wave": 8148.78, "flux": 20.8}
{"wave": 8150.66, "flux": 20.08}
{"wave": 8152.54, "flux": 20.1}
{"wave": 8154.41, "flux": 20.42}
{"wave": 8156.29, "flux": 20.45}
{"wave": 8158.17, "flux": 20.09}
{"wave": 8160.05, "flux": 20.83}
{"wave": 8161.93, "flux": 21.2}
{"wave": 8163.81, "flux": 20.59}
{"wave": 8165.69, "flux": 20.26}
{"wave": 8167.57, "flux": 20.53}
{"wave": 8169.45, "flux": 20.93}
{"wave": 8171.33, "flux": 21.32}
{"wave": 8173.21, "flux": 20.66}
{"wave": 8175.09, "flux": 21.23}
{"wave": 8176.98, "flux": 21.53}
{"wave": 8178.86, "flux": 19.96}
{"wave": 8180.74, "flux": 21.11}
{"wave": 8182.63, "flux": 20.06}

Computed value 0.2 angstrom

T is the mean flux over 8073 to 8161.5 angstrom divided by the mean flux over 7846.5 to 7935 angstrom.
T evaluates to 1.0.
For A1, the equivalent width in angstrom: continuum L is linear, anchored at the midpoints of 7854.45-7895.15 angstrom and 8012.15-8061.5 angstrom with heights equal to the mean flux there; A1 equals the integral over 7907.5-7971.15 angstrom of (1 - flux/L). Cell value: 1.11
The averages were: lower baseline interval 21.4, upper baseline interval 21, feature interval 20.9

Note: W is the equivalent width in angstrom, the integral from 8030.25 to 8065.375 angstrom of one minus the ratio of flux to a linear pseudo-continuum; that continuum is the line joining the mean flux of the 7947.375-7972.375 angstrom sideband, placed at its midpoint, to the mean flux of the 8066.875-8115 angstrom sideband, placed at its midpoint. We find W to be -0.3 angstrom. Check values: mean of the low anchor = 20.9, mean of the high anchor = 20.7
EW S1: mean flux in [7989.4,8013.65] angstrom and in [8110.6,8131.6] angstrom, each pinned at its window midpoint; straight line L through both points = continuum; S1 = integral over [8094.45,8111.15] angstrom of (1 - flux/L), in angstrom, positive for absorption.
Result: 0.2 angstrom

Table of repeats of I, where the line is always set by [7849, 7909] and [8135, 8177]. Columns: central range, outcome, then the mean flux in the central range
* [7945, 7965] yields 0.3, 20.9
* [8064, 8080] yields 0.1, 20.8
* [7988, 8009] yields 0.3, 20.8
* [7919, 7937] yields 0.4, 20.7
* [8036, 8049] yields -0.2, 21.4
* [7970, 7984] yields -0.1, 21.2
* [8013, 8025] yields -0.2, 21.3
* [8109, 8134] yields 0.2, 20.6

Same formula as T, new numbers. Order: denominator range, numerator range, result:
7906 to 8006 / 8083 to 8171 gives 0.99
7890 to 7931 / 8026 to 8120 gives 0.99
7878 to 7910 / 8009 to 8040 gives 0.99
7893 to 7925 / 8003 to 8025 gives 1.01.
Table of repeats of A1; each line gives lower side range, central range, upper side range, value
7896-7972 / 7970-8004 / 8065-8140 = -0.2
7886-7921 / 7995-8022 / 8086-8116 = -0.2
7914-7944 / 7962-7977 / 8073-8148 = -0.4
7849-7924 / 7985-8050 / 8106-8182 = -0.3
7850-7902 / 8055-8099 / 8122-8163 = 0.1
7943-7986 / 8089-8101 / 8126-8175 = 0.1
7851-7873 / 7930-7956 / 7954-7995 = 0.5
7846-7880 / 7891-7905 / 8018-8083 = -0.2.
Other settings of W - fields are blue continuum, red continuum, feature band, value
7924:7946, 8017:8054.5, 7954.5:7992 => -0.25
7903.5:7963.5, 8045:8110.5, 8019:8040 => -0.24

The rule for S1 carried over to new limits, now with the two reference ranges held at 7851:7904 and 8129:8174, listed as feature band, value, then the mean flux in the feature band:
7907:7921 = 0.4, 20.8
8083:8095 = 0.0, 20.9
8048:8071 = 0.2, 20.7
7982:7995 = 0.1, 20.9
